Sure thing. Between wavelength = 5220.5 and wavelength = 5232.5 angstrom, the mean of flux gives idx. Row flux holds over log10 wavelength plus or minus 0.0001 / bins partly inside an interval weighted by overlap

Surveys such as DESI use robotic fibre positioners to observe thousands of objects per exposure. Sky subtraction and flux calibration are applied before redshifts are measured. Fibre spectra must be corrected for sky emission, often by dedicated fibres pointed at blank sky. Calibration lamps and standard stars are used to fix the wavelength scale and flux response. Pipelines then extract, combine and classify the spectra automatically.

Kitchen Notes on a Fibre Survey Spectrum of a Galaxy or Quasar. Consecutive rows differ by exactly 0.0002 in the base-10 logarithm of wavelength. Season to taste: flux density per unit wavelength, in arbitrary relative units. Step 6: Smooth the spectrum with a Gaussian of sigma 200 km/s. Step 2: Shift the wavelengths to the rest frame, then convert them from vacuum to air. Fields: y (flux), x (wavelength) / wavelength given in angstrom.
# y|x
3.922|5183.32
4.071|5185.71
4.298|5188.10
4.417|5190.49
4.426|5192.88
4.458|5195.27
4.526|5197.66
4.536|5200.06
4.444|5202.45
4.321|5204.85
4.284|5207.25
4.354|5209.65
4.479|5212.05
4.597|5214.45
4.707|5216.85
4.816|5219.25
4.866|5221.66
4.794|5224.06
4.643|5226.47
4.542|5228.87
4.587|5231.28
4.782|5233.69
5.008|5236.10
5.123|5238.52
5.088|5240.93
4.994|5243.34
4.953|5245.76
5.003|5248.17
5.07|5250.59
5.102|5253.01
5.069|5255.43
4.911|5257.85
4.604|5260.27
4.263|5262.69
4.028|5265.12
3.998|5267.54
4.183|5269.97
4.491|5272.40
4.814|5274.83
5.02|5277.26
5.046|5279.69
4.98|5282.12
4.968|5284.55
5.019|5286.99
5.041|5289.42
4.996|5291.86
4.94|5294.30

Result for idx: 4.69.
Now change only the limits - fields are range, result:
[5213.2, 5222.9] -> 4.75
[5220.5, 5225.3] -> 4.83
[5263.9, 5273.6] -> 4.17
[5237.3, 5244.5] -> 5.07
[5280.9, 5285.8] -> 4.97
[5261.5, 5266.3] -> 4.14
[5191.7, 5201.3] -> 4.49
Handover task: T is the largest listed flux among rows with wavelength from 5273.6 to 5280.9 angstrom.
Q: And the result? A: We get 5.046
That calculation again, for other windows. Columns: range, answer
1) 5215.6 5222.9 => 4.866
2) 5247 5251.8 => 5.07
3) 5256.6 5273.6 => 4.911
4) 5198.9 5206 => 4.536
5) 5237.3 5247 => 5.123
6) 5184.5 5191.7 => 4.417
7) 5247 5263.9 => 5.102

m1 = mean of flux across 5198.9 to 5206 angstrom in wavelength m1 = 4.43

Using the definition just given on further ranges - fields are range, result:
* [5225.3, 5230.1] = 4.6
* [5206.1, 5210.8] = 4.32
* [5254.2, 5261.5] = 4.86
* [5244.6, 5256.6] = 5.04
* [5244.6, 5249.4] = 4.98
